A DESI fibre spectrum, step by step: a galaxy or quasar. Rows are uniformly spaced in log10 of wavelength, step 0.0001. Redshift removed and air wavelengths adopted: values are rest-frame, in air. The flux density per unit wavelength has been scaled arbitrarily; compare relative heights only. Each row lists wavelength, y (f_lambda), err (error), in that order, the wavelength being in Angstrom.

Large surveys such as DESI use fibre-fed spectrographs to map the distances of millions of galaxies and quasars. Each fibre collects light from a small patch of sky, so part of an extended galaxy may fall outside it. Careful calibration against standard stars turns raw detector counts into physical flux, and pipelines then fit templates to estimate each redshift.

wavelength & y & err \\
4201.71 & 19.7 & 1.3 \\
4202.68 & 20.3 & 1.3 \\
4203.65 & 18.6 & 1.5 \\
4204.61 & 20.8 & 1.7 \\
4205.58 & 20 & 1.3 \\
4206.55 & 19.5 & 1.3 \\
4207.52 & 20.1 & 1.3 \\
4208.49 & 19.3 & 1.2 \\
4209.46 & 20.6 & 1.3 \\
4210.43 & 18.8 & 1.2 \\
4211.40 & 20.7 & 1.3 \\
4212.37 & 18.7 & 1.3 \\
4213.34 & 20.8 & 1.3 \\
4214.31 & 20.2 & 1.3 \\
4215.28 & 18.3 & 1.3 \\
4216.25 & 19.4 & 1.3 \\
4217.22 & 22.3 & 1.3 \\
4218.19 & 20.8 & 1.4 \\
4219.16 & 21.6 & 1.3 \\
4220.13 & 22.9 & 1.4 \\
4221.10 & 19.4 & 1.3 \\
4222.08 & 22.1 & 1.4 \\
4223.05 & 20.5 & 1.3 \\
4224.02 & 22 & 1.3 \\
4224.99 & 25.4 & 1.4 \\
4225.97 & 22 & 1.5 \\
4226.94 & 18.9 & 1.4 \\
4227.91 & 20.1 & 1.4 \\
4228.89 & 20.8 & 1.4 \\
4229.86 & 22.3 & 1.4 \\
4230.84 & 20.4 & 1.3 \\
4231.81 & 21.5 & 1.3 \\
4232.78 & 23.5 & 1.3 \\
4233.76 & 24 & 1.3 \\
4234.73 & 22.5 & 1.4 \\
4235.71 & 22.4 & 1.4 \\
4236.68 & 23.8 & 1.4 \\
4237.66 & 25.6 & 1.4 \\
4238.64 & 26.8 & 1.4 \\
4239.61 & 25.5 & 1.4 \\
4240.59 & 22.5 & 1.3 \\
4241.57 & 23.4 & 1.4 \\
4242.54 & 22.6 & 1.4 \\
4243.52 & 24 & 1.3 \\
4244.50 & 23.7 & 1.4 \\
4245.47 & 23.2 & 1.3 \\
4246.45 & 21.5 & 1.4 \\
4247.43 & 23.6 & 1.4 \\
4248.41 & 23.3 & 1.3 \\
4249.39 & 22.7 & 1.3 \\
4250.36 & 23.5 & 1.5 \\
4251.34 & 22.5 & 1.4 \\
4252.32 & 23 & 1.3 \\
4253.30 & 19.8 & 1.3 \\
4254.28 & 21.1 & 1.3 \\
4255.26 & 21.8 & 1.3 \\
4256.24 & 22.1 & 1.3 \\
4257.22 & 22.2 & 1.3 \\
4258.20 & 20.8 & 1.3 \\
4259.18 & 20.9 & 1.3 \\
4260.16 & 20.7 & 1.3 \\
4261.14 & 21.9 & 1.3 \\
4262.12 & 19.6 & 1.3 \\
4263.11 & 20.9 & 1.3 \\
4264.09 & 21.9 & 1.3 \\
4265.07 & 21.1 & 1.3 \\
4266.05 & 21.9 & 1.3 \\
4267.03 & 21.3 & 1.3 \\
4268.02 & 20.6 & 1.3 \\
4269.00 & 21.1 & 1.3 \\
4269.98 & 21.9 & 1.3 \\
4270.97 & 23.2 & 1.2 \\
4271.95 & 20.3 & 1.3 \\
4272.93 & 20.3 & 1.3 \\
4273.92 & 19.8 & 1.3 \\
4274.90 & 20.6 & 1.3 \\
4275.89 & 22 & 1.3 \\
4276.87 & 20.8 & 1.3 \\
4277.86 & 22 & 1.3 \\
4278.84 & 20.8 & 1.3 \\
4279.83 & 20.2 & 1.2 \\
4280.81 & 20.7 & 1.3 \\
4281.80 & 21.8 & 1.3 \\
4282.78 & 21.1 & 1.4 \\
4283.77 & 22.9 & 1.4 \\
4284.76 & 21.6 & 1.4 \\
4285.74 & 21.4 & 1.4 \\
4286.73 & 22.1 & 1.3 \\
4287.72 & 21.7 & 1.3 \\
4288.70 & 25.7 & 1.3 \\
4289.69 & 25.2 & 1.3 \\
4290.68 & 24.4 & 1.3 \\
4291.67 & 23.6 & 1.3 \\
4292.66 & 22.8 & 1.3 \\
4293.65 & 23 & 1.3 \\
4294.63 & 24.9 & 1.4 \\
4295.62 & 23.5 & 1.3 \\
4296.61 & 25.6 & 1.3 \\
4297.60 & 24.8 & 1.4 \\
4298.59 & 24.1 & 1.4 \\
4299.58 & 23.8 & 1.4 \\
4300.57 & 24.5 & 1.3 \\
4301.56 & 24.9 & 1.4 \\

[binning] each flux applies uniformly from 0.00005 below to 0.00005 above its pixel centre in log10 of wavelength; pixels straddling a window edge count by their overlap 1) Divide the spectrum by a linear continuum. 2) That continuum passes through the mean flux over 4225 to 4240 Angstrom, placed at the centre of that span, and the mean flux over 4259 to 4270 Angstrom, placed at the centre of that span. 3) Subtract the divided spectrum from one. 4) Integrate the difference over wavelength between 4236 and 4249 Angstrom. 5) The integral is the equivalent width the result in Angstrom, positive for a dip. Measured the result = -0.9 Angstrom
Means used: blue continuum 22.7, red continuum 21.1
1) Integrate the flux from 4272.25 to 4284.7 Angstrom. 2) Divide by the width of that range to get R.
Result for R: 21.1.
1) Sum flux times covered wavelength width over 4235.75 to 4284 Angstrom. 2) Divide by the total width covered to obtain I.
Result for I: 22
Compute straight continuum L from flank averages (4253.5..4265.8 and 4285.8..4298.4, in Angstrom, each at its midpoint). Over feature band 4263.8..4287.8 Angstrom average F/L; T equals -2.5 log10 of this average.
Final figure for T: 0.06 mag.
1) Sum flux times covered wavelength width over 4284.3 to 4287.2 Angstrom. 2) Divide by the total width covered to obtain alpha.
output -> 21.7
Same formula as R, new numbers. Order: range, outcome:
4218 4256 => 22.5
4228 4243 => 23.1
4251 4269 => 21.3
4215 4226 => 21.4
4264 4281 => 21.1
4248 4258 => 22.2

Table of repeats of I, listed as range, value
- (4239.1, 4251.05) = 23.3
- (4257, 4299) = 22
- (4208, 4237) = 21.2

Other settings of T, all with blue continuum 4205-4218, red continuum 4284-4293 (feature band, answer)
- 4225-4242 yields -0.10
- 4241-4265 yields -0.02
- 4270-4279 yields 0.07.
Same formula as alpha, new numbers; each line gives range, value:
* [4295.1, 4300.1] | 24.4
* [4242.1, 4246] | 23.4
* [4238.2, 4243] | 24.2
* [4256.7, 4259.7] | 21.3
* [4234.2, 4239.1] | 24.2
